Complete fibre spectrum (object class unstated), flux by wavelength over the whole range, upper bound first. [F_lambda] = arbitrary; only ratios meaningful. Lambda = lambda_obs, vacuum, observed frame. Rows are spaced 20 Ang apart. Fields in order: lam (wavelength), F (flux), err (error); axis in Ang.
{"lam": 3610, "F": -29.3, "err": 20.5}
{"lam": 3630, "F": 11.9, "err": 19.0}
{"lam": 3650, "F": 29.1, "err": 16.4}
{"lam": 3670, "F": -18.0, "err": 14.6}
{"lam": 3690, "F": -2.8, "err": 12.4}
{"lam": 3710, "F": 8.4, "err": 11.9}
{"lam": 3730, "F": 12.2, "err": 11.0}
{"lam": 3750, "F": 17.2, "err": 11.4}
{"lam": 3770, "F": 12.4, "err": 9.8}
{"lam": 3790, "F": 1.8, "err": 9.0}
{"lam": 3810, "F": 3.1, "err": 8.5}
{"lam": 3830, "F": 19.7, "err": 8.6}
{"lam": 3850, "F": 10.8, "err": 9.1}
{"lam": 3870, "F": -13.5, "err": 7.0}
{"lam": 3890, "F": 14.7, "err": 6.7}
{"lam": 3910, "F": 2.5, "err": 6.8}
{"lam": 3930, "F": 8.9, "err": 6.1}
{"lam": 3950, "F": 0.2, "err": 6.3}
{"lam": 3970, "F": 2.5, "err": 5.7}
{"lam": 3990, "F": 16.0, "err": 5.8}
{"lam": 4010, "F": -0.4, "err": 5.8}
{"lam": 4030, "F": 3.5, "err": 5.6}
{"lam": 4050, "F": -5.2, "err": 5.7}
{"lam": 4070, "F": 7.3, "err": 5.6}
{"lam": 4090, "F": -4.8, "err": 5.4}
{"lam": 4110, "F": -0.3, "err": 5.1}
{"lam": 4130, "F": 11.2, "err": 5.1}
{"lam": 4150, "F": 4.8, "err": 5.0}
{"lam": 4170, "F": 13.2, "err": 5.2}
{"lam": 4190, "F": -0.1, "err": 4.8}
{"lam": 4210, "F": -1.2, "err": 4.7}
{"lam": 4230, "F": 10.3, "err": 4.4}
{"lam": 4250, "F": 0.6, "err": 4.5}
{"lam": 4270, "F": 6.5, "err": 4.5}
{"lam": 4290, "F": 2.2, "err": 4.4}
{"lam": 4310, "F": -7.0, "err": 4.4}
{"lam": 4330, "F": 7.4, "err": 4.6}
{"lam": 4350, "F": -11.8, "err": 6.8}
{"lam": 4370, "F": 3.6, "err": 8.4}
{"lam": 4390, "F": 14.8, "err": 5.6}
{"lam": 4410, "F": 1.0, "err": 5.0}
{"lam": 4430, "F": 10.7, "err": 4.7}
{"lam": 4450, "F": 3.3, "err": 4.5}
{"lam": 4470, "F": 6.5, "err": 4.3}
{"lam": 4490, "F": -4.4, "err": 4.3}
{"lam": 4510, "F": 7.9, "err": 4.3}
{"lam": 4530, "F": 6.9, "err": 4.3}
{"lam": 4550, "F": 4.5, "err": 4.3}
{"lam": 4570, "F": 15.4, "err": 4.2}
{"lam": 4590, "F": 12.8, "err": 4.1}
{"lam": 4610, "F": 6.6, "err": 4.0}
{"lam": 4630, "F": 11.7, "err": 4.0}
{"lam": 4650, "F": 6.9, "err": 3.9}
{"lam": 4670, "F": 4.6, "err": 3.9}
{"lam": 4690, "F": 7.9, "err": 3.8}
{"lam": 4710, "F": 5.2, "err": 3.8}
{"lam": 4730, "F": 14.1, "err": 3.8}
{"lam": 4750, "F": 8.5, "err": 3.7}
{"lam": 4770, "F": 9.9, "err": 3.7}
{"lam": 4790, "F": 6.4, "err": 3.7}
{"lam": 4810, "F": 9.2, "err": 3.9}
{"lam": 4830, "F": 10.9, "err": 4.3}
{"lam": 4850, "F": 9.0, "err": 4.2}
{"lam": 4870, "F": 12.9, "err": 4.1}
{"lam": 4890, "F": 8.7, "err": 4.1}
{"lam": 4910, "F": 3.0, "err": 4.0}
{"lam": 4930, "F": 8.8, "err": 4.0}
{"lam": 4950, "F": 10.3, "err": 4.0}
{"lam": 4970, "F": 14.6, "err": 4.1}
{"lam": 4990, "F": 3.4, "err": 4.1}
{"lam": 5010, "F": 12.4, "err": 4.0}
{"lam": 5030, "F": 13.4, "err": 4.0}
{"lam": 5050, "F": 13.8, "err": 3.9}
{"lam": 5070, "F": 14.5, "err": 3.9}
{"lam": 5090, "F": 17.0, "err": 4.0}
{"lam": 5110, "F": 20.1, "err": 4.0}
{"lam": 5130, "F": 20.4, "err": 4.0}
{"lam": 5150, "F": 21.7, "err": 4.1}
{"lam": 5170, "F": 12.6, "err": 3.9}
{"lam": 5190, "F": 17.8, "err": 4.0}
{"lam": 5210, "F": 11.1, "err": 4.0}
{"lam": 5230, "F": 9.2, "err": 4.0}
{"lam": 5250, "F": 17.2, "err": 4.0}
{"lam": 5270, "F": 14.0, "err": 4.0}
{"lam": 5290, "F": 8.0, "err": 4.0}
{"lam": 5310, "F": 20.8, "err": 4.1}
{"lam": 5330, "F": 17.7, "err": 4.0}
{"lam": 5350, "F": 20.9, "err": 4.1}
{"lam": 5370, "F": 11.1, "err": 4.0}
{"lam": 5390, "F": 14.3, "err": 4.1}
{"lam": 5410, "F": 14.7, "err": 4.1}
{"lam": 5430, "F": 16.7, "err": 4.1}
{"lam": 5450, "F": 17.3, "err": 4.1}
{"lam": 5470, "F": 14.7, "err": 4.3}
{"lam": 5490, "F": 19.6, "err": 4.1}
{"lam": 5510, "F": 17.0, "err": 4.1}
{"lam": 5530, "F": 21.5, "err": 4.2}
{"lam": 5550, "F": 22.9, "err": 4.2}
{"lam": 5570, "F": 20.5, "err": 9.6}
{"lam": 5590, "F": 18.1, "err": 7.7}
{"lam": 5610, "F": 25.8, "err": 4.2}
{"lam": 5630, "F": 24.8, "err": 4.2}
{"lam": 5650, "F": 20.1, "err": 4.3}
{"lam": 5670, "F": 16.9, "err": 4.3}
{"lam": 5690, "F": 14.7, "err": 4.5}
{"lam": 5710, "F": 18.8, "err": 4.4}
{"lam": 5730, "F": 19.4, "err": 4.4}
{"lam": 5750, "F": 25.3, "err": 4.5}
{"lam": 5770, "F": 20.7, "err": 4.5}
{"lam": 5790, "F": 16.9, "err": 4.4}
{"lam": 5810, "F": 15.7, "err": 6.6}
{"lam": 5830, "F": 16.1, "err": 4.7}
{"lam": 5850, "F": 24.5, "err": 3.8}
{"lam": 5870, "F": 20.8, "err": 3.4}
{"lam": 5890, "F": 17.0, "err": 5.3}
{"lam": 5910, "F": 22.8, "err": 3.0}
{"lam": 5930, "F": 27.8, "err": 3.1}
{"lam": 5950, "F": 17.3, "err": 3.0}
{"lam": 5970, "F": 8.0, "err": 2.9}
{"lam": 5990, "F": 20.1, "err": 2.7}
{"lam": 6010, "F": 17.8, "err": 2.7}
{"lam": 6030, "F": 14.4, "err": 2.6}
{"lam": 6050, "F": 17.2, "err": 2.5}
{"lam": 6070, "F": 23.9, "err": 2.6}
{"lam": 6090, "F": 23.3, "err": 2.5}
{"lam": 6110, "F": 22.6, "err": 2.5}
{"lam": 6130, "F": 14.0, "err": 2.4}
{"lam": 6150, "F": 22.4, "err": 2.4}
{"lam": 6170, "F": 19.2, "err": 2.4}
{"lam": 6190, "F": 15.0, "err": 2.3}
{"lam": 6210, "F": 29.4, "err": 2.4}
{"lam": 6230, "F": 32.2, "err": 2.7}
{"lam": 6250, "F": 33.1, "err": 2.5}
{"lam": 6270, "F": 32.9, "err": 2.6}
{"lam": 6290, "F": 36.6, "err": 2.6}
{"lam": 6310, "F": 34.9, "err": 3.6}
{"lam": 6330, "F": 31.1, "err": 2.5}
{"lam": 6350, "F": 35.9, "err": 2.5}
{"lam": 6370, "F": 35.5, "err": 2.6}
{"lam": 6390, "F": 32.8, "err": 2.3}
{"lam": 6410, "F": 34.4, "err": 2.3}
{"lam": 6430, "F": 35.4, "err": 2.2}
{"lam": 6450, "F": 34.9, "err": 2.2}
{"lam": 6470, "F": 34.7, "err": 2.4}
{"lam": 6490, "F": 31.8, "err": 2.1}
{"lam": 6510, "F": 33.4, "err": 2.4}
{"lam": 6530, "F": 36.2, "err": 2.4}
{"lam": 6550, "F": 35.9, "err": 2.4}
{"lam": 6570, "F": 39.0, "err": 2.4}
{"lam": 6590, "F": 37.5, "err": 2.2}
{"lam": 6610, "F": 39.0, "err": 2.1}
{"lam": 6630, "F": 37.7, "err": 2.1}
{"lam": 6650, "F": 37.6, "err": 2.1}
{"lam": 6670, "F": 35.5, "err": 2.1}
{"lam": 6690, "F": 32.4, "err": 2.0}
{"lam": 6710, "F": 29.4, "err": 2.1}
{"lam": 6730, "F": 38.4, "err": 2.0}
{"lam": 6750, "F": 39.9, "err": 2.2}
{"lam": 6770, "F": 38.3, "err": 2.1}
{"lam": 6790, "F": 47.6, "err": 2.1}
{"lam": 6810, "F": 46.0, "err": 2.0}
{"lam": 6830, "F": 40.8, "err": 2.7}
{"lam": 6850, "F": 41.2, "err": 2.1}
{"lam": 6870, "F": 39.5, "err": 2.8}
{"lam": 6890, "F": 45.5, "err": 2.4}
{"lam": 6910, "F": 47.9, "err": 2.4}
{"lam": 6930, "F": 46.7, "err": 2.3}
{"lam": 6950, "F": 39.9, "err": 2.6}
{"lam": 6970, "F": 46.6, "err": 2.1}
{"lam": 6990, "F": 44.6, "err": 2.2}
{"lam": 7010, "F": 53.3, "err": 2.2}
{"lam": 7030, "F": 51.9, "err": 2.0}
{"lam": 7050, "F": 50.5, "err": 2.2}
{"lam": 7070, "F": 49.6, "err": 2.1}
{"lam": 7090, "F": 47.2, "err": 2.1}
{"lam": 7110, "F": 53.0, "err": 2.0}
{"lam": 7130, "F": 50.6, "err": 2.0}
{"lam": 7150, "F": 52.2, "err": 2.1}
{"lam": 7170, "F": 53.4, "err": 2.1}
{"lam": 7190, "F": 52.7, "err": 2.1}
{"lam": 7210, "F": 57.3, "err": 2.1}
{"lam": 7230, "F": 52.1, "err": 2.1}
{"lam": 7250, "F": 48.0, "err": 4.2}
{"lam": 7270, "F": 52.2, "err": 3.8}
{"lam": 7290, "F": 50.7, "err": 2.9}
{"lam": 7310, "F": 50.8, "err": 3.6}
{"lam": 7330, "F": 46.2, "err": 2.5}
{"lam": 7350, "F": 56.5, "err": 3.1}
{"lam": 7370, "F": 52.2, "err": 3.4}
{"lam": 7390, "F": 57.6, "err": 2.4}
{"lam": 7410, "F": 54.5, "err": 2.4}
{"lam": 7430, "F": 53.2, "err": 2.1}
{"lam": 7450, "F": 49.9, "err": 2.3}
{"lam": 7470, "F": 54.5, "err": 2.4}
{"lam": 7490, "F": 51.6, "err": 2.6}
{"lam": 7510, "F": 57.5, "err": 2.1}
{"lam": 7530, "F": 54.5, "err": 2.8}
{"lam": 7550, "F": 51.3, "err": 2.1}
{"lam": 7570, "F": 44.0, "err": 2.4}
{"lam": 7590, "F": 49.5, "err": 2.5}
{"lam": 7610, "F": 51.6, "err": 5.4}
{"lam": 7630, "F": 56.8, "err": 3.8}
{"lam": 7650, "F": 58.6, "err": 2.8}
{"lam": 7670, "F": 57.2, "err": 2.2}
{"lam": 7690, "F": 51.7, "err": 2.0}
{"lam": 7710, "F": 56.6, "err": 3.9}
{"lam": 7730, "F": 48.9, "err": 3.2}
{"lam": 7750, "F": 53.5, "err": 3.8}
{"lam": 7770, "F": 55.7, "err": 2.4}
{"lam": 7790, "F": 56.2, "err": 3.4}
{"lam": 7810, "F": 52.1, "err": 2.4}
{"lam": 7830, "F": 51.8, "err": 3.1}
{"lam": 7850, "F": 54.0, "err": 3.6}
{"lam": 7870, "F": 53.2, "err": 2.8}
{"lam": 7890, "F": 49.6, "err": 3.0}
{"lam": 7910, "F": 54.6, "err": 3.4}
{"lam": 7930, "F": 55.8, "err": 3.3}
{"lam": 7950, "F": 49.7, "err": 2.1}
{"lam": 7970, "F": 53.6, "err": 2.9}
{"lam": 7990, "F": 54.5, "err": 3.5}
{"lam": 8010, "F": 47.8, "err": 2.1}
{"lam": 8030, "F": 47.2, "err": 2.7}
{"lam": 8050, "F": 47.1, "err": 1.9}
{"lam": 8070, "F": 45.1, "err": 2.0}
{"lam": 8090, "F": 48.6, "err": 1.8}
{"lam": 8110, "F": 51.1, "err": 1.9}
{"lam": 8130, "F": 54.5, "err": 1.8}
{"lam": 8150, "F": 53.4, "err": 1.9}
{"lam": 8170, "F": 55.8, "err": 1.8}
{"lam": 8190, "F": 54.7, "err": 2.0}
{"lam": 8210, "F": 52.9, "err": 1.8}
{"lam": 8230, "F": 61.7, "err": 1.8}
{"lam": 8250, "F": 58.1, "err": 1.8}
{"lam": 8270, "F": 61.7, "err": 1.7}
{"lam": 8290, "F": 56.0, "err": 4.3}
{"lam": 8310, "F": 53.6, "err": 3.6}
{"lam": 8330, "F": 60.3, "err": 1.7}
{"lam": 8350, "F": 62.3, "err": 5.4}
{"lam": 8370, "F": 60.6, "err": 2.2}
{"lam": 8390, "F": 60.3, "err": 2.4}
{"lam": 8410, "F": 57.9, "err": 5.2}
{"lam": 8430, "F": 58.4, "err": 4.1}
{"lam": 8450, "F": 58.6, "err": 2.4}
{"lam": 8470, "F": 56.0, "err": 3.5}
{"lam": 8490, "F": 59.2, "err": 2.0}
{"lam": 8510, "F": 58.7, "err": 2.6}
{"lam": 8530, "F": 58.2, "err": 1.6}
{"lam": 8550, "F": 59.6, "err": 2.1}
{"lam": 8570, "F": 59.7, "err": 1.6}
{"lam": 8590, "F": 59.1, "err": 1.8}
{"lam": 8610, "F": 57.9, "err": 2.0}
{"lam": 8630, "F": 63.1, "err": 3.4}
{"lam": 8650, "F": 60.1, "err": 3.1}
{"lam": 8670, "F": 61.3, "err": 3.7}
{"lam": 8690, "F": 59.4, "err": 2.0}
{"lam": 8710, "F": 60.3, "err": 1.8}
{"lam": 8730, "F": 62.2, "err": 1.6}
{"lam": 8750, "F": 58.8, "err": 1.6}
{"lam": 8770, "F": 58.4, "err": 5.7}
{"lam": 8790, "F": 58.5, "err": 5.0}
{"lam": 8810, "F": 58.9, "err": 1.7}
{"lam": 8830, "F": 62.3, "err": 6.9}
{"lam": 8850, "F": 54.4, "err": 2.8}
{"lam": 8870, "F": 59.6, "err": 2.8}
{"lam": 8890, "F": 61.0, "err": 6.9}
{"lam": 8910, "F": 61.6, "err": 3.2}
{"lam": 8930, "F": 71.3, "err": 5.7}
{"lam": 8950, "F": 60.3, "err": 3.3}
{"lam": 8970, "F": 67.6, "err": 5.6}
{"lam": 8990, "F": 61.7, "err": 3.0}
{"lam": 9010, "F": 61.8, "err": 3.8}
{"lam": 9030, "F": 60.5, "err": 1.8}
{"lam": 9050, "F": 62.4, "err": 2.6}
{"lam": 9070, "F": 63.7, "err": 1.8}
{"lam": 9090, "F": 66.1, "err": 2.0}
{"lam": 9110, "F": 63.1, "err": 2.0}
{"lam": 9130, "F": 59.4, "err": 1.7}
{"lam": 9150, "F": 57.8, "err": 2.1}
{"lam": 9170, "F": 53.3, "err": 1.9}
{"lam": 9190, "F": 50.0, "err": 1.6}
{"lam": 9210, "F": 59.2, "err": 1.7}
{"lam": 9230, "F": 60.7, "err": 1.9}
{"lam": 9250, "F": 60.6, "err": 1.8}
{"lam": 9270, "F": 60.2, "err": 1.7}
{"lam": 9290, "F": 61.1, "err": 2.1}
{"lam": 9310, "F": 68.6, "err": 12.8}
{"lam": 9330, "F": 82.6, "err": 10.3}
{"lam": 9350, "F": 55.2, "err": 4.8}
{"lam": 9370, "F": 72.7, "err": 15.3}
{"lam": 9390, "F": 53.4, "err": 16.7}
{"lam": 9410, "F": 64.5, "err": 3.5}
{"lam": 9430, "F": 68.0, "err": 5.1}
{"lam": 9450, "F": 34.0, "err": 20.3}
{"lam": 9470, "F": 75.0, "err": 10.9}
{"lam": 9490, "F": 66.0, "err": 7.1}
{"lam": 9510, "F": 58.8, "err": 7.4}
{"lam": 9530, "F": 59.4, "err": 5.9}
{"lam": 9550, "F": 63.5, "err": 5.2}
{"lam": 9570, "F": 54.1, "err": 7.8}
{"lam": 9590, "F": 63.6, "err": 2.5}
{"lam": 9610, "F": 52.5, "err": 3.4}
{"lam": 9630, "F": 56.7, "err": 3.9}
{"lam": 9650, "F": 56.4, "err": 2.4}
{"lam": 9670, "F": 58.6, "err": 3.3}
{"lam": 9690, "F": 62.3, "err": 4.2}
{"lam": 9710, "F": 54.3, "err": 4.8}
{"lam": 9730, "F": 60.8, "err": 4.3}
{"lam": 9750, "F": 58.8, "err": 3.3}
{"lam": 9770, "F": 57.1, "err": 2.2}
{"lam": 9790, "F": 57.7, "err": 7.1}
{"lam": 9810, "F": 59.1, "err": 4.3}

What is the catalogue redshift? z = 0.557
